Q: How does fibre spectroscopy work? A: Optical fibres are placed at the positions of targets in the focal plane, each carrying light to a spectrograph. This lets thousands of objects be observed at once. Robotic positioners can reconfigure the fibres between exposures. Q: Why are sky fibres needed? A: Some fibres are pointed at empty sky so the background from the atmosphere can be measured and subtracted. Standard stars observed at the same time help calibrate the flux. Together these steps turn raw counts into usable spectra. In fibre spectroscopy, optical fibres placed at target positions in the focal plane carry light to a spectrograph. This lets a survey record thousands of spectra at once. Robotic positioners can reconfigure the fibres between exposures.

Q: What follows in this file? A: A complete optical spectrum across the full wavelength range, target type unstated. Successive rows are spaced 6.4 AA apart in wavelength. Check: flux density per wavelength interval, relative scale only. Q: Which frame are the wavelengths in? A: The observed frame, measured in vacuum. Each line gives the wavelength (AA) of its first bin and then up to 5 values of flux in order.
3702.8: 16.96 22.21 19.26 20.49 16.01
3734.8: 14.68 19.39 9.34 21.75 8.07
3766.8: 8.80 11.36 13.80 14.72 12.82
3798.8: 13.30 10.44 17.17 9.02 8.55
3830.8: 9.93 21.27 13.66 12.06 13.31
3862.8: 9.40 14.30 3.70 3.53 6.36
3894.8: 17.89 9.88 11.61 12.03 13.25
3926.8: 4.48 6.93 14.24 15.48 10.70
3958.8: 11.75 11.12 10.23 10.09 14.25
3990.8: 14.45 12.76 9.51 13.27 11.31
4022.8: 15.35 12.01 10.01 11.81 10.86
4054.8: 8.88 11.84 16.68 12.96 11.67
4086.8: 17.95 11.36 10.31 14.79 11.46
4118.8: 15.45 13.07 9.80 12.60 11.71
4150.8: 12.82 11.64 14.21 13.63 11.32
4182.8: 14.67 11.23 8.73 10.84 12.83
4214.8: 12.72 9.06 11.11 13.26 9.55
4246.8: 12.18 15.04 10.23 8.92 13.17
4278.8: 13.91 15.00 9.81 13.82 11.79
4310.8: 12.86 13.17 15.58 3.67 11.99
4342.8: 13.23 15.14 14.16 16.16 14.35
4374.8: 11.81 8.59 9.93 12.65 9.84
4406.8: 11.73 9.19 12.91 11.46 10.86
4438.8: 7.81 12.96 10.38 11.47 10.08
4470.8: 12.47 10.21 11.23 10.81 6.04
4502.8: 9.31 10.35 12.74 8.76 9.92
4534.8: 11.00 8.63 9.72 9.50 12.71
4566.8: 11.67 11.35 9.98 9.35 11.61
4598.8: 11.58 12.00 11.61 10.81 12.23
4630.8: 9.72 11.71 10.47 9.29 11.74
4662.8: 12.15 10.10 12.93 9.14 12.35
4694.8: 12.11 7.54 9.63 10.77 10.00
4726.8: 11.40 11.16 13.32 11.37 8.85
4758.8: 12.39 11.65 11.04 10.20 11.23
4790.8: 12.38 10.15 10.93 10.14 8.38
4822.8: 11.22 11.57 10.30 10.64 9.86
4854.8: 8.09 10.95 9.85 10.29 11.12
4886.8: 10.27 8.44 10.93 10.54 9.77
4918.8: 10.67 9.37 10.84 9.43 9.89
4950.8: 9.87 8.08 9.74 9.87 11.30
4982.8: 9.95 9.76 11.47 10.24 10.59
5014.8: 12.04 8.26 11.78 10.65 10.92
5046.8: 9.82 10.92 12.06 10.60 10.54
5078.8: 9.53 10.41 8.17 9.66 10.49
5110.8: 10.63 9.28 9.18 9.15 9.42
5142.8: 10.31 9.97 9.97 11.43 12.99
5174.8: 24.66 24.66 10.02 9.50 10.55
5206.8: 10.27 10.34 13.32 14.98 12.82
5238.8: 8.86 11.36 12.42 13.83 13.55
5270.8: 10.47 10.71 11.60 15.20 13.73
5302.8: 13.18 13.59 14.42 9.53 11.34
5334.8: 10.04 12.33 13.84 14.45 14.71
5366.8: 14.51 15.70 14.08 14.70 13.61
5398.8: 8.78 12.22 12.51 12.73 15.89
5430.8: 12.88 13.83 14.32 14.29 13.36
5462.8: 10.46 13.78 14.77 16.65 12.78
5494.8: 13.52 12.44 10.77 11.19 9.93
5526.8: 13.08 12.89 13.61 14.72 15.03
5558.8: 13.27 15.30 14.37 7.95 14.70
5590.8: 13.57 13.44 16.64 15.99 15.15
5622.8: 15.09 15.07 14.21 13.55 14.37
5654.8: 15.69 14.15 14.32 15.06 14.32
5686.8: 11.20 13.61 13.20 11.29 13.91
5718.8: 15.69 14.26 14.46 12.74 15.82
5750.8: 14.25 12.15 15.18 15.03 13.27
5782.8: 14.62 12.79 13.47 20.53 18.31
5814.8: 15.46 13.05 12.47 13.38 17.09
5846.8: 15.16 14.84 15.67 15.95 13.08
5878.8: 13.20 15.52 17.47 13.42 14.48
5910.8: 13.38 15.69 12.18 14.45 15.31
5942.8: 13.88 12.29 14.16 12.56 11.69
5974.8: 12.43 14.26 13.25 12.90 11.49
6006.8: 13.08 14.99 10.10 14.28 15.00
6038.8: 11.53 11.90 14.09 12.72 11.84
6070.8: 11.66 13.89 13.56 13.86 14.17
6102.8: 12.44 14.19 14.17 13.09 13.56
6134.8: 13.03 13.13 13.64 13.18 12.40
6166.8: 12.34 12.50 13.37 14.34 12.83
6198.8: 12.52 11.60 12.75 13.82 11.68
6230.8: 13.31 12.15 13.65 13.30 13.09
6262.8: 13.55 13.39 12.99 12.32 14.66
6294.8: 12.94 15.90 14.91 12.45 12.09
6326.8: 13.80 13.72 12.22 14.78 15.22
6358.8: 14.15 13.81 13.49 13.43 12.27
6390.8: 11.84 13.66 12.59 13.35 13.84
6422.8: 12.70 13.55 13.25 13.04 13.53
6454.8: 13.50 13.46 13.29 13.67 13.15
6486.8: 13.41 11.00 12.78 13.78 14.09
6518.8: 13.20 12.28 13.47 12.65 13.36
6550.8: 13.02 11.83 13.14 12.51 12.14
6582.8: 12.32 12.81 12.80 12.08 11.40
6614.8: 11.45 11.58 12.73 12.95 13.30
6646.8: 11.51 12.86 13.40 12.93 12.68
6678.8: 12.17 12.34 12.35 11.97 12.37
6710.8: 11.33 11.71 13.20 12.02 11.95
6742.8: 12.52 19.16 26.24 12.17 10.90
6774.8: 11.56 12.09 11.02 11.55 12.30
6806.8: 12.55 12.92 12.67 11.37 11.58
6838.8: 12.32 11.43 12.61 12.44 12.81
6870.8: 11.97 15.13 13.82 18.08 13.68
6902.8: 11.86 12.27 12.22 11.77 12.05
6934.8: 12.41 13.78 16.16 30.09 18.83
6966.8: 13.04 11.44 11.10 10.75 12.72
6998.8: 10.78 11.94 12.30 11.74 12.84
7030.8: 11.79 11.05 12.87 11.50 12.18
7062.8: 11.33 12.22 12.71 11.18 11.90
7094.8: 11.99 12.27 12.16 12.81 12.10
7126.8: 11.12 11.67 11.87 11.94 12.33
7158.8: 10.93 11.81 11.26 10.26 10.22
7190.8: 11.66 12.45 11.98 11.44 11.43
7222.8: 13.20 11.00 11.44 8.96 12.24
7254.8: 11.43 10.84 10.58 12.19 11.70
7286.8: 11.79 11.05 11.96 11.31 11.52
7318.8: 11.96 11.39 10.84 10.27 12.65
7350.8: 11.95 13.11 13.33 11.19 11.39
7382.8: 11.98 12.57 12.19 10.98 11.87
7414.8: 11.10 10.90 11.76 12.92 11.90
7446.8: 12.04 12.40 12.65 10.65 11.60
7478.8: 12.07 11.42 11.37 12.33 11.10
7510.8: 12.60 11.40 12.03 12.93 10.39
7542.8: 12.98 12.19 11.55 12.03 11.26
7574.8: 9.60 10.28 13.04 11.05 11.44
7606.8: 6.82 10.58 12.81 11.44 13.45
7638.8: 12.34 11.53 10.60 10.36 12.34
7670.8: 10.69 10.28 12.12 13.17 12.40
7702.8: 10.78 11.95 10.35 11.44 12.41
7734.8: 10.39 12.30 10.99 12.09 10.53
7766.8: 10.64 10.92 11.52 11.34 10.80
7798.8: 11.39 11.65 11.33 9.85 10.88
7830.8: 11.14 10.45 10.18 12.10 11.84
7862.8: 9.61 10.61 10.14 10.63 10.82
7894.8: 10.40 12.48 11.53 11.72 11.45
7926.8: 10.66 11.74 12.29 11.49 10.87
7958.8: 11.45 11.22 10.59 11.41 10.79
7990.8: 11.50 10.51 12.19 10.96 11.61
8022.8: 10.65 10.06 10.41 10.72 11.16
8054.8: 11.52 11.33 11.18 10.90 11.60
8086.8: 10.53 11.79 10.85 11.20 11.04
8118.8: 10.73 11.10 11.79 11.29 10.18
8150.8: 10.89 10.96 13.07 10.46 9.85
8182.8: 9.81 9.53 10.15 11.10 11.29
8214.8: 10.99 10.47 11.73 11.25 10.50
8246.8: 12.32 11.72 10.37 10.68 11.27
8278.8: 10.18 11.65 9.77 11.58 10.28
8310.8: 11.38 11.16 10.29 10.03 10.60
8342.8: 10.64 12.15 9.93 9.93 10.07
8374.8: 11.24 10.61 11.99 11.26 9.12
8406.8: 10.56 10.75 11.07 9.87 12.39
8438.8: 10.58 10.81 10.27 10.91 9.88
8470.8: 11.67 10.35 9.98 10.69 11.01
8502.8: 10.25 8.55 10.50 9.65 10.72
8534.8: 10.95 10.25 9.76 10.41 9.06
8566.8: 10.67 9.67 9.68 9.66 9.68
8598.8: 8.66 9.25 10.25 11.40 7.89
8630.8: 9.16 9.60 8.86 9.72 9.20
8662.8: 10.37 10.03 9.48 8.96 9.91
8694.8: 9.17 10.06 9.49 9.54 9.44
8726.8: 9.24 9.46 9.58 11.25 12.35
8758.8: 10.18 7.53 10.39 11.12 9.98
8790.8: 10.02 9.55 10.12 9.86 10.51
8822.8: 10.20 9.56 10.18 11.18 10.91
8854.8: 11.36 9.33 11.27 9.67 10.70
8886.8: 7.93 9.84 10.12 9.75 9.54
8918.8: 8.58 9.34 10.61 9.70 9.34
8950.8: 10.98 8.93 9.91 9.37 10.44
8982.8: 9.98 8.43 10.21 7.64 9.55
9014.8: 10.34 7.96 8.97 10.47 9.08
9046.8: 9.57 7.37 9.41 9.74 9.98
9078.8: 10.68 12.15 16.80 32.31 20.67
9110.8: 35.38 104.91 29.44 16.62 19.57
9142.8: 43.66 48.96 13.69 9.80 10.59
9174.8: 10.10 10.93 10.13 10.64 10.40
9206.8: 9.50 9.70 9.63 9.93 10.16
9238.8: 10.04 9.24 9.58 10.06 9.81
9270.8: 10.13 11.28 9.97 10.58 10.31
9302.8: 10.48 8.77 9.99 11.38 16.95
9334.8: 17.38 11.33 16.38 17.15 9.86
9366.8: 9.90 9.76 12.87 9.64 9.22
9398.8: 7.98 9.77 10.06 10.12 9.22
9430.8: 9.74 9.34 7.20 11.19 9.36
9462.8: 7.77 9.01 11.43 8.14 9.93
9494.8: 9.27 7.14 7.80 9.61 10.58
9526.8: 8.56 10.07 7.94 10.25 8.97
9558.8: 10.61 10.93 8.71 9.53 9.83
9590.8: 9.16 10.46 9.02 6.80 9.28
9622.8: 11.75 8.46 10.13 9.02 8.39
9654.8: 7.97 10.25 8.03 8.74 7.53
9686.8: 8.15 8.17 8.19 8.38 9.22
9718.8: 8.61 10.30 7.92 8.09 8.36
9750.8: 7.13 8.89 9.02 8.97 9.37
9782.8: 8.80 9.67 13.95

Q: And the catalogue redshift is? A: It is 0.39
